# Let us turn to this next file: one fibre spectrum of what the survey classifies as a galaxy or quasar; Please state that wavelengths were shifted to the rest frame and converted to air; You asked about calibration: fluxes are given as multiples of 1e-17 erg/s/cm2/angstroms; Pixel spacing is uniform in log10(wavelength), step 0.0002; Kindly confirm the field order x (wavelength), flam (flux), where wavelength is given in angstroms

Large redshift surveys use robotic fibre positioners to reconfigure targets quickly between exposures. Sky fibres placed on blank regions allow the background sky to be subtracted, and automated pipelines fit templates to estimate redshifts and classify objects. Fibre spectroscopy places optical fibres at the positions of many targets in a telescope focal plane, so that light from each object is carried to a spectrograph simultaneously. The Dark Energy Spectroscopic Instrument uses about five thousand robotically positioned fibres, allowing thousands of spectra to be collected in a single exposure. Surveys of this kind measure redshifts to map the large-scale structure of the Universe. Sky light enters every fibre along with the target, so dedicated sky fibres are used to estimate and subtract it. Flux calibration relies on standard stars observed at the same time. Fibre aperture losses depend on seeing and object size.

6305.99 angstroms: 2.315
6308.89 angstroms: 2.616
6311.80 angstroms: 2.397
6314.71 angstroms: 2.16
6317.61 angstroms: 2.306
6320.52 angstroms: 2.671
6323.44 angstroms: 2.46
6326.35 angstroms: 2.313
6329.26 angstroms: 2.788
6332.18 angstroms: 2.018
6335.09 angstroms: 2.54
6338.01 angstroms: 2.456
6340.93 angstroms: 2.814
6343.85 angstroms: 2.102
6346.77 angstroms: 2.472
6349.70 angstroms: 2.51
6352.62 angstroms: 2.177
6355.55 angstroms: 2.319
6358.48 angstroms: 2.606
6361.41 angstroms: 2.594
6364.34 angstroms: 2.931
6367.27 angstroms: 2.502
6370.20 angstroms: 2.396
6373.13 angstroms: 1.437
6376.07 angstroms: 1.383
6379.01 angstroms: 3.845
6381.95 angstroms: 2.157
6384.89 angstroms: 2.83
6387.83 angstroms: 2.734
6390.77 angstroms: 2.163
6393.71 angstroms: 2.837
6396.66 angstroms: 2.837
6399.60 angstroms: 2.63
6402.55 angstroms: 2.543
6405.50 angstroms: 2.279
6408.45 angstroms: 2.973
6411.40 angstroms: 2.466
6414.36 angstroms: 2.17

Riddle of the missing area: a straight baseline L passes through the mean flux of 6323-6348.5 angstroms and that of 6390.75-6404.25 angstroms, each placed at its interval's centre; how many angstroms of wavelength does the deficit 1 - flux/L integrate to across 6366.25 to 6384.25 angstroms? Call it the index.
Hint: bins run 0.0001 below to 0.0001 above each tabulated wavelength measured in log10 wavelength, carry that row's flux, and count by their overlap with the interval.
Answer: 1.9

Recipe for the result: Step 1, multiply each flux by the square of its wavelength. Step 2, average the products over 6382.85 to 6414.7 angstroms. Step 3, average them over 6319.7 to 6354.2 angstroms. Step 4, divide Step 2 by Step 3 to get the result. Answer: 1.08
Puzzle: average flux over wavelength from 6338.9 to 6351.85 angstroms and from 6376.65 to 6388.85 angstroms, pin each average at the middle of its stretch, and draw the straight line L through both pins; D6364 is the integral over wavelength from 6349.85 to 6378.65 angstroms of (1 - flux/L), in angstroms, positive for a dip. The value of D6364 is 3.1 angstroms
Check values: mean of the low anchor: 2.46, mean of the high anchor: 2.79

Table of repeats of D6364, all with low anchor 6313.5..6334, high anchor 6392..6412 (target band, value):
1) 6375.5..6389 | -0.40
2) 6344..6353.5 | 0.45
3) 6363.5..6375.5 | 1.55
